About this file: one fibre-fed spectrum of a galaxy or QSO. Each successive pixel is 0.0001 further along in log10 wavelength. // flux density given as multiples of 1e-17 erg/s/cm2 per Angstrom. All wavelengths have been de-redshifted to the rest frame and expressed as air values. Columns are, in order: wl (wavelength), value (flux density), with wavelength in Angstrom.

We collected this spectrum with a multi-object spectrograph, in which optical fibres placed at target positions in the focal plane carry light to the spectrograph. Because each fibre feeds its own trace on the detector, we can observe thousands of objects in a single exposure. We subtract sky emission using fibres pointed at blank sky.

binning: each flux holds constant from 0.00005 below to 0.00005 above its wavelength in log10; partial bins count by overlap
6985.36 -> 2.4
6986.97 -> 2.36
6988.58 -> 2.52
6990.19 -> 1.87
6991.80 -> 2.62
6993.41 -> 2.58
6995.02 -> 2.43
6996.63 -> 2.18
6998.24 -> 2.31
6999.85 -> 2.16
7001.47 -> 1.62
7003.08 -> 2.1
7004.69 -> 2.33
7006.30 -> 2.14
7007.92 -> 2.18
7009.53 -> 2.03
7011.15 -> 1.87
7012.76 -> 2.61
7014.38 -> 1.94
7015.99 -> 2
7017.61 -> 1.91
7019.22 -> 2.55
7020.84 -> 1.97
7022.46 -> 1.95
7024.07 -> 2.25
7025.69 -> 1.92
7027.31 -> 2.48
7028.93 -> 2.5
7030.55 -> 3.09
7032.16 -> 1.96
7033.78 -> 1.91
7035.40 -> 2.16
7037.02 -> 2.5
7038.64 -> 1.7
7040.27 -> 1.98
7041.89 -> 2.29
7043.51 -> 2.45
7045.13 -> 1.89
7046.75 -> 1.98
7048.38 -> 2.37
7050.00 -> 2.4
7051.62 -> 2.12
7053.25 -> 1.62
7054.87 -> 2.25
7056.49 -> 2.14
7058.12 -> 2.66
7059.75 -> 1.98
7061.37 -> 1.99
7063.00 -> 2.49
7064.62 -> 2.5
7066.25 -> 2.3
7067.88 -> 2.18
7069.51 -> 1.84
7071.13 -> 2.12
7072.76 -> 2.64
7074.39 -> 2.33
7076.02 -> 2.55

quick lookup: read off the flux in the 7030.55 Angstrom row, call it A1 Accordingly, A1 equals 3.09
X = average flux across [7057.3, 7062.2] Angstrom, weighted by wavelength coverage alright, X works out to 2.21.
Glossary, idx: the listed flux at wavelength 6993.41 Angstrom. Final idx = 2.58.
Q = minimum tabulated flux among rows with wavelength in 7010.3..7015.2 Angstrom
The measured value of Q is 1.87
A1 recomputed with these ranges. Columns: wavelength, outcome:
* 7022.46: 1.95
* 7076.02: 2.55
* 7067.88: 2.18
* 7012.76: 2.61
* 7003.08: 2.1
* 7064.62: 2.5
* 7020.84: 1.97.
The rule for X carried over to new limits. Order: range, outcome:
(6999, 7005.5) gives 2.05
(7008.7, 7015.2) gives 2.11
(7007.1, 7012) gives 2.03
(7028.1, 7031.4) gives 2.79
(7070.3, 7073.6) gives 2.38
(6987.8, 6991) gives 2.19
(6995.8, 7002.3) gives 2.07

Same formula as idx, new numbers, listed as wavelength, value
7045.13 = 1.89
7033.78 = 1.91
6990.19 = 1.87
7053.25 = 1.62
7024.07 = 2.25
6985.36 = 2.4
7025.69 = 1.92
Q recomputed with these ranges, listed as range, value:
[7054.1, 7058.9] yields 2.14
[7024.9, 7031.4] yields 1.92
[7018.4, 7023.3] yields 1.95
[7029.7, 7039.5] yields 1.7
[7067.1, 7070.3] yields 1.84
